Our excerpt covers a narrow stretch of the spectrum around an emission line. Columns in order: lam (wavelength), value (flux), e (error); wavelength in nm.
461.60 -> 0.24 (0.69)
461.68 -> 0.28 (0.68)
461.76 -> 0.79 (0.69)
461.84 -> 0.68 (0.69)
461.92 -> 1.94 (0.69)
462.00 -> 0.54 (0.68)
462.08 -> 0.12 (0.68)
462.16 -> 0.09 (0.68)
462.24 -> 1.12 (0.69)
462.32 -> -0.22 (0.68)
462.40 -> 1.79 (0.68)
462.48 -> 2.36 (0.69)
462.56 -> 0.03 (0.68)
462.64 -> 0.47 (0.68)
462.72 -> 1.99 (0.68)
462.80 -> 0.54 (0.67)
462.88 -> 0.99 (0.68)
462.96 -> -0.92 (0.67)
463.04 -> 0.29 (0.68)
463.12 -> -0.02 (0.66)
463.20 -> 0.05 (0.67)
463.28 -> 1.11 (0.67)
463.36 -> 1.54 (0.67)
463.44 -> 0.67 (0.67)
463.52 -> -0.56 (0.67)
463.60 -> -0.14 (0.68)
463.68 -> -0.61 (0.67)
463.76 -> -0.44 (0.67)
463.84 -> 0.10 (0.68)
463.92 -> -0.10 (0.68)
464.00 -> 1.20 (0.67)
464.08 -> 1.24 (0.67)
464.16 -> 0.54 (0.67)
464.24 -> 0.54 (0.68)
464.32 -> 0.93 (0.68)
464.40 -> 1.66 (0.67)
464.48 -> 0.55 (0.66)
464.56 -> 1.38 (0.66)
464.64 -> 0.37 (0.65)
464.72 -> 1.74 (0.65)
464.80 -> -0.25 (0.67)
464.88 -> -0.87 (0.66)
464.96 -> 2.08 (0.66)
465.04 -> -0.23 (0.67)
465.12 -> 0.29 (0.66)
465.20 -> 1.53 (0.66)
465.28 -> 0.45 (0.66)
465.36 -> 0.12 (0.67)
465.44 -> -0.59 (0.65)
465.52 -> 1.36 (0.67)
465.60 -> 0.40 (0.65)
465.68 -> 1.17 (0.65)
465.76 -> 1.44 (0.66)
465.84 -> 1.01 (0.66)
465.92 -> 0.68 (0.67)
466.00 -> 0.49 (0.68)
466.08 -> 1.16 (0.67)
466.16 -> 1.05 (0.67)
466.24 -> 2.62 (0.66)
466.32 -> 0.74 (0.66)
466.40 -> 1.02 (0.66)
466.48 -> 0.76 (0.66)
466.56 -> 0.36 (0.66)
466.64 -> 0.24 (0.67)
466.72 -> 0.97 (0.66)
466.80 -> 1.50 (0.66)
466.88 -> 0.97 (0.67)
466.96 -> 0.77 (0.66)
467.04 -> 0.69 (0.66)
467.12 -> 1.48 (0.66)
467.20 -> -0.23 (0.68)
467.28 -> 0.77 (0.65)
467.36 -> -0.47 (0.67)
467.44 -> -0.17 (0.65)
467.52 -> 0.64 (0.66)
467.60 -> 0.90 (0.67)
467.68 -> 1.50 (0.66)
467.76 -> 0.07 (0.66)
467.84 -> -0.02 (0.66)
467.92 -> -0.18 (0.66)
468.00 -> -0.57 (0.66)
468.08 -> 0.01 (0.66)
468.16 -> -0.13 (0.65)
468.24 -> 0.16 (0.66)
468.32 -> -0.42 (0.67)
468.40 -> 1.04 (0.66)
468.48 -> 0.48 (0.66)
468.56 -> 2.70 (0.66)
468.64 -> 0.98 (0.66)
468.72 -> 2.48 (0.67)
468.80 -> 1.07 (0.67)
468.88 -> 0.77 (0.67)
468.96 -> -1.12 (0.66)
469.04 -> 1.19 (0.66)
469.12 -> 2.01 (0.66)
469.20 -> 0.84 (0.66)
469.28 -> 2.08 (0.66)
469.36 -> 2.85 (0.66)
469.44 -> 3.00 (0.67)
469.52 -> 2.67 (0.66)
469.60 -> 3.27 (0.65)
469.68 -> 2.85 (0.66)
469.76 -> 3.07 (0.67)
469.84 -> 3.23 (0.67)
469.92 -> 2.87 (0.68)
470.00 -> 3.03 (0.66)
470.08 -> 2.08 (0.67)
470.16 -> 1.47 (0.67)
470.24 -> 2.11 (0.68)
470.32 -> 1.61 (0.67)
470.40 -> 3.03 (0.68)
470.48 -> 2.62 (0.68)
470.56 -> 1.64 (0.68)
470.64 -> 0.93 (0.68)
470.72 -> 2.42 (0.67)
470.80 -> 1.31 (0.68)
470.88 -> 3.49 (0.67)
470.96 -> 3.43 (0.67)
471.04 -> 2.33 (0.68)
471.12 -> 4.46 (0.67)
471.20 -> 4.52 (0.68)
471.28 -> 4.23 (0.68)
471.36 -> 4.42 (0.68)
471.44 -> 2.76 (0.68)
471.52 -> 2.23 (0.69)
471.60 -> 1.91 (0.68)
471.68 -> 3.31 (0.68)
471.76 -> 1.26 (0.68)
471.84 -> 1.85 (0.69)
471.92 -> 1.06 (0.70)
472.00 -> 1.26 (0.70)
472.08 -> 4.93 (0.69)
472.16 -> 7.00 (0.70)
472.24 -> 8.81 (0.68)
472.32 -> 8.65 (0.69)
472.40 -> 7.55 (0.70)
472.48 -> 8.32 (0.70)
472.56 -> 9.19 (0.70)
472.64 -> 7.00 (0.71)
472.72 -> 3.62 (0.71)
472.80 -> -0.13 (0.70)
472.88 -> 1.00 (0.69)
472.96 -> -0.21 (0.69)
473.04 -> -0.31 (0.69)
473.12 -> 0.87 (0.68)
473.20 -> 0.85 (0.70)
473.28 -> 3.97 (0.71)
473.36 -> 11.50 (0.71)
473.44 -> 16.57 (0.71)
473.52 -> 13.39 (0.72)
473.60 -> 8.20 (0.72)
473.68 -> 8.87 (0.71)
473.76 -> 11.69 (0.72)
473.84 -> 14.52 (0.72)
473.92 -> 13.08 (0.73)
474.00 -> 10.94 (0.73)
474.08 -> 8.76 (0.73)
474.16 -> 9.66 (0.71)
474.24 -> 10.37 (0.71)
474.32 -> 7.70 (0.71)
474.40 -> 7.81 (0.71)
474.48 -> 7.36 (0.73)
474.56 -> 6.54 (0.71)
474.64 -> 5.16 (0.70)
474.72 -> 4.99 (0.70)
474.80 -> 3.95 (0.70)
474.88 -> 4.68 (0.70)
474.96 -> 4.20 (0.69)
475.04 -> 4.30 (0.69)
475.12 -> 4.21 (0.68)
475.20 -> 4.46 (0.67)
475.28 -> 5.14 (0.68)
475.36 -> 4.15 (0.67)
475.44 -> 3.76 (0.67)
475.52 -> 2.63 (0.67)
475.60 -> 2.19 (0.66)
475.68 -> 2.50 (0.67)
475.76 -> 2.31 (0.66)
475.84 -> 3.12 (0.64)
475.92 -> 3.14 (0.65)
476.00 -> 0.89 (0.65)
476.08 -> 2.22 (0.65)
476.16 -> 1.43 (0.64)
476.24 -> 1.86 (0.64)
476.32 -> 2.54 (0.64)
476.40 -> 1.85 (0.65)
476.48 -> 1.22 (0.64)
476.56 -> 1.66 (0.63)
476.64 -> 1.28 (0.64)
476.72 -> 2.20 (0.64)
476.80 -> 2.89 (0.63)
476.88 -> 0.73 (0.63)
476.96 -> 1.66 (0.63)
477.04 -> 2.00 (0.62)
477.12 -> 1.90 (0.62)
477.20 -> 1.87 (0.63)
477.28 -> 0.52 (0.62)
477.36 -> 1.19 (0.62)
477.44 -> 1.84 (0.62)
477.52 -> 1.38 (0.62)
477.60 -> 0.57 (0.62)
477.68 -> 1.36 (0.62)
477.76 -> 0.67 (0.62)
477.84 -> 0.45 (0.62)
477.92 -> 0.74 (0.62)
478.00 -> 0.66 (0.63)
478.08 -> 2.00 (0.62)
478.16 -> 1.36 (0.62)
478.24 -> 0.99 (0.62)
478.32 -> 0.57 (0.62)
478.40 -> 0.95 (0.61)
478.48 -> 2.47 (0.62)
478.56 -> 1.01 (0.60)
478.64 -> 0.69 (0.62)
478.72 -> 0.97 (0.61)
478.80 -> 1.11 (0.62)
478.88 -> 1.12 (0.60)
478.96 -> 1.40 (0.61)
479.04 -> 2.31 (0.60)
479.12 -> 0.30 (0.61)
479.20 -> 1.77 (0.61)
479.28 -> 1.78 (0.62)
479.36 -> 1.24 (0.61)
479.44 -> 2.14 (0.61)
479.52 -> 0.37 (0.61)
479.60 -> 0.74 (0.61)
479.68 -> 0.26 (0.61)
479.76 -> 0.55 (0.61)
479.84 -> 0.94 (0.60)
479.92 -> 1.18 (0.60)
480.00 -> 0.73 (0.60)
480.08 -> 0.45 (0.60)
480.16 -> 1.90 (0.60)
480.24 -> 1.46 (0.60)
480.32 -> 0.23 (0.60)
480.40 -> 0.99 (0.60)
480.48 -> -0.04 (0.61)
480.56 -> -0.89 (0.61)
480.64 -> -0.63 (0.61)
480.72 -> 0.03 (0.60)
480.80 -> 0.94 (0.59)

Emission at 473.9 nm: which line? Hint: Ly-alpha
